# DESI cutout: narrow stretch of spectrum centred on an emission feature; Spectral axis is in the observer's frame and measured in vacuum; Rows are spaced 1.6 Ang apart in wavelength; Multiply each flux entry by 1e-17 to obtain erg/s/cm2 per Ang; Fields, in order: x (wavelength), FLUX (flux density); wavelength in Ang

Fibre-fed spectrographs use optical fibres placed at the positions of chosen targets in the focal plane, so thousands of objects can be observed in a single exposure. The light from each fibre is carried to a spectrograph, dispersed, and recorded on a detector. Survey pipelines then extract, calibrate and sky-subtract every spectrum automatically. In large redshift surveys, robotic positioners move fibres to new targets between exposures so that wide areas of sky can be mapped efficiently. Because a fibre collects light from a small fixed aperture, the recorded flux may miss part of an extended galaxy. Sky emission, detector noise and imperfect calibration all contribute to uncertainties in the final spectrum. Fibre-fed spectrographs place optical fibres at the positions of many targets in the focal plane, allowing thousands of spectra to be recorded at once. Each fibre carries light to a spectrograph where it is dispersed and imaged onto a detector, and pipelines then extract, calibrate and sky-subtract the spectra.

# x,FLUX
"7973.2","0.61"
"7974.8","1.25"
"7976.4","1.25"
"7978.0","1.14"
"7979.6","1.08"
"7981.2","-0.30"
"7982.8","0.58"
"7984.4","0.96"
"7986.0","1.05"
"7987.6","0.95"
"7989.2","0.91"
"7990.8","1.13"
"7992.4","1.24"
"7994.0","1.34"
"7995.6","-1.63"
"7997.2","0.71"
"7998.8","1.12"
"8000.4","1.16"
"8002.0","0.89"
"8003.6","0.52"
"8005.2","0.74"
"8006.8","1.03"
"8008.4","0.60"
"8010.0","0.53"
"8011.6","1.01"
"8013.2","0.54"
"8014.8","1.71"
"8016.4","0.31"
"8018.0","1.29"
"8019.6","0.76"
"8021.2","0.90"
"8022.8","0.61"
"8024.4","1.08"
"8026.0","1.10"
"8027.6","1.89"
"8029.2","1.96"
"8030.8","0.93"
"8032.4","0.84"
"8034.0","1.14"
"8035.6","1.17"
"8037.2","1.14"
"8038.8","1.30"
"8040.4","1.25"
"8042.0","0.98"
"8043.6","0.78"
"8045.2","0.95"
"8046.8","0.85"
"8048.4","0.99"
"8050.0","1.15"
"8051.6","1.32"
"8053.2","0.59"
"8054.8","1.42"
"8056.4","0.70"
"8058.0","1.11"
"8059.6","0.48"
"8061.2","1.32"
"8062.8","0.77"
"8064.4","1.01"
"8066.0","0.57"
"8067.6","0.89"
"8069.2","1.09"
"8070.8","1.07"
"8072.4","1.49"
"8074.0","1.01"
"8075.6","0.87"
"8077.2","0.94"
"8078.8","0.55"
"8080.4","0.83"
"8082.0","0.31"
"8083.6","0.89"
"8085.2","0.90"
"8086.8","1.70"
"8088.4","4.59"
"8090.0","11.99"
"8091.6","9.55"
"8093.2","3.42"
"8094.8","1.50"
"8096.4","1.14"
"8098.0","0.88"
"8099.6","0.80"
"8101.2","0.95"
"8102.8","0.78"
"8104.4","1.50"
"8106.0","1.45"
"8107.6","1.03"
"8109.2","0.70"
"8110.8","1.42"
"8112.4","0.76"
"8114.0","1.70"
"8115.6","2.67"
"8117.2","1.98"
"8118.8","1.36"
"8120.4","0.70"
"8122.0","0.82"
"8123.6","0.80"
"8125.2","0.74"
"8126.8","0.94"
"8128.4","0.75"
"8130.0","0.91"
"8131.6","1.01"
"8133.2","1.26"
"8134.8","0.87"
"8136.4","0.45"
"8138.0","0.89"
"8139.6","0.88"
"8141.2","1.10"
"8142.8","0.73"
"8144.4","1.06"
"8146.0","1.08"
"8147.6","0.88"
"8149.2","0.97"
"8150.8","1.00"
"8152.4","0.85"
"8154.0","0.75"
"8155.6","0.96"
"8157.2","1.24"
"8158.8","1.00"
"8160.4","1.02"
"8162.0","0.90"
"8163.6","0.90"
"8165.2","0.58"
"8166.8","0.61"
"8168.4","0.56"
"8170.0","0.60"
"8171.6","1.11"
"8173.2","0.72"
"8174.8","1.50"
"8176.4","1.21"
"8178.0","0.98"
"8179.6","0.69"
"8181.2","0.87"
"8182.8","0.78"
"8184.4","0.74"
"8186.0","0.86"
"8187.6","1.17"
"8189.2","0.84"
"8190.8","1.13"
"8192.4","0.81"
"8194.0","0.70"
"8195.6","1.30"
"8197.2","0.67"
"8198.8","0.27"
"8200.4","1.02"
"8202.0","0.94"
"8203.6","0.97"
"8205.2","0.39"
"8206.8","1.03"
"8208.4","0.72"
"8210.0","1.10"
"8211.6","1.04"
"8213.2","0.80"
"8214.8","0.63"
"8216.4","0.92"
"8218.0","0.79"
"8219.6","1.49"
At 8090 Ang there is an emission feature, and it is H-alpha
